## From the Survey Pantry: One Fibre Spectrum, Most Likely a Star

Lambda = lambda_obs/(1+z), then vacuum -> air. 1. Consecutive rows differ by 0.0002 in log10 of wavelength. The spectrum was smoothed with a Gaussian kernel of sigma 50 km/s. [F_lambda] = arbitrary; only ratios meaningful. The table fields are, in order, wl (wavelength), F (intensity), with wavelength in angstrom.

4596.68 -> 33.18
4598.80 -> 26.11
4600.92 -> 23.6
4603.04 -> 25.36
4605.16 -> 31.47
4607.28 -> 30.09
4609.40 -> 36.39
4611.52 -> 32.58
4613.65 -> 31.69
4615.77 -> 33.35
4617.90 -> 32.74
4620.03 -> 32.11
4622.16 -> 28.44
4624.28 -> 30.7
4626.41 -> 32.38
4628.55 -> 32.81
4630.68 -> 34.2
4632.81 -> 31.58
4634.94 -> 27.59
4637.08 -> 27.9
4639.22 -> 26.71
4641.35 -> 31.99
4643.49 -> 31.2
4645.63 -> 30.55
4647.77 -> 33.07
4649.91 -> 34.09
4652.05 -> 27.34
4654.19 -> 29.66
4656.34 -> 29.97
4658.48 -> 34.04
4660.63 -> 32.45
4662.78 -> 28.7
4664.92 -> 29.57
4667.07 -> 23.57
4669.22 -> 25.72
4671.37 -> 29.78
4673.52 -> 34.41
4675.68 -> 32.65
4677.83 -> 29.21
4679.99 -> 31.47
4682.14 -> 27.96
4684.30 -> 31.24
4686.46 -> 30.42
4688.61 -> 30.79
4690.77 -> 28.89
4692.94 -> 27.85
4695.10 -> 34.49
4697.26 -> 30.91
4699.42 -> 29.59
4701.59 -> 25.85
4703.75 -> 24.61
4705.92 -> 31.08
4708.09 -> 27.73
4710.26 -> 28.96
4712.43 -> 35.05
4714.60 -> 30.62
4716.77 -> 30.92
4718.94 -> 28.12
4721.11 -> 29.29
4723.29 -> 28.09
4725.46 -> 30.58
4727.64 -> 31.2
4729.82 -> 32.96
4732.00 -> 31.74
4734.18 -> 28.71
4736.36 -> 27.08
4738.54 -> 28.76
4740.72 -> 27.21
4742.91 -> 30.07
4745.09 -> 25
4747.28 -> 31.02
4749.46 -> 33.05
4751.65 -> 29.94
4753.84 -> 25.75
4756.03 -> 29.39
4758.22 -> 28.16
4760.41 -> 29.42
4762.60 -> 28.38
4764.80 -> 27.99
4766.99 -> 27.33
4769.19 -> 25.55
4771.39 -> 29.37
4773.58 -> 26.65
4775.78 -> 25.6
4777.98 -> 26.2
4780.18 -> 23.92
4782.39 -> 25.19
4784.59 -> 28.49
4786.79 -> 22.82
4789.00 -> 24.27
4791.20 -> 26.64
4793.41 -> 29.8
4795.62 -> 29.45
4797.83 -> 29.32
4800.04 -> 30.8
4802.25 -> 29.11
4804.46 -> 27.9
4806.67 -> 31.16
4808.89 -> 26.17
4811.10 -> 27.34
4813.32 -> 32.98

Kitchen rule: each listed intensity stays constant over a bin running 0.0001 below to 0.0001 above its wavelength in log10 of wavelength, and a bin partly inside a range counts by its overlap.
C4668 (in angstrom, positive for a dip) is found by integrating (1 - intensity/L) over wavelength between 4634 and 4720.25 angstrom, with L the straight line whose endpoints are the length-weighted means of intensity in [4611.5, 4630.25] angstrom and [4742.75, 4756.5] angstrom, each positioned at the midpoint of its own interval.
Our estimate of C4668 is 2.11 angstrom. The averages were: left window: 31.9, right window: 29.1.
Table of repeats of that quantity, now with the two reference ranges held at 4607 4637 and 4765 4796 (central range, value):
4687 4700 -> -0.46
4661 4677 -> 0.47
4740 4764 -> -1.24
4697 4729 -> -0.83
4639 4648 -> 0.07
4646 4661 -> -0.33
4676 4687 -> -0.15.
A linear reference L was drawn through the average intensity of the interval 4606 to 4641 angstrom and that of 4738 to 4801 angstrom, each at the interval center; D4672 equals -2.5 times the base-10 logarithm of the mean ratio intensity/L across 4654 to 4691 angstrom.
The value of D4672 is 0.00 mag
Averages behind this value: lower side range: 31.3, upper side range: 27.8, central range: 30.1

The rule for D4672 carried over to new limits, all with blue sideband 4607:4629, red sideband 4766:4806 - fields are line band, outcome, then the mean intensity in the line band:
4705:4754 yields -0.03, 29.8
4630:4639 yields 0.07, 29.8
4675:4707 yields 0.01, 29.8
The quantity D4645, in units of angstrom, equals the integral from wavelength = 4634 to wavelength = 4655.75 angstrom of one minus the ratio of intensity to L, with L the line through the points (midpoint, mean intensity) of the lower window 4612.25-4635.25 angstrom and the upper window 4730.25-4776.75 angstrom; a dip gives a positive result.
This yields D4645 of 0.82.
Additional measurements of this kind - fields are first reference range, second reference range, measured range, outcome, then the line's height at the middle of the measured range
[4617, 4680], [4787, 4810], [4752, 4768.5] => 0.4 angstrom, 28.8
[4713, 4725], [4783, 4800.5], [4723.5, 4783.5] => 0.7 angstrom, 28.7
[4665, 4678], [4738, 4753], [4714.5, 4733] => -0.7 angstrom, 29.3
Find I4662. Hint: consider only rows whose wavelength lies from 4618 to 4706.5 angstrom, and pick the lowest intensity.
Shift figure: 23.57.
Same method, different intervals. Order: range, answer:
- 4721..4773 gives 25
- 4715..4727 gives 28.09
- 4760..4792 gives 22.82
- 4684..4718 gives 24.61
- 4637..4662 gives 26.71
